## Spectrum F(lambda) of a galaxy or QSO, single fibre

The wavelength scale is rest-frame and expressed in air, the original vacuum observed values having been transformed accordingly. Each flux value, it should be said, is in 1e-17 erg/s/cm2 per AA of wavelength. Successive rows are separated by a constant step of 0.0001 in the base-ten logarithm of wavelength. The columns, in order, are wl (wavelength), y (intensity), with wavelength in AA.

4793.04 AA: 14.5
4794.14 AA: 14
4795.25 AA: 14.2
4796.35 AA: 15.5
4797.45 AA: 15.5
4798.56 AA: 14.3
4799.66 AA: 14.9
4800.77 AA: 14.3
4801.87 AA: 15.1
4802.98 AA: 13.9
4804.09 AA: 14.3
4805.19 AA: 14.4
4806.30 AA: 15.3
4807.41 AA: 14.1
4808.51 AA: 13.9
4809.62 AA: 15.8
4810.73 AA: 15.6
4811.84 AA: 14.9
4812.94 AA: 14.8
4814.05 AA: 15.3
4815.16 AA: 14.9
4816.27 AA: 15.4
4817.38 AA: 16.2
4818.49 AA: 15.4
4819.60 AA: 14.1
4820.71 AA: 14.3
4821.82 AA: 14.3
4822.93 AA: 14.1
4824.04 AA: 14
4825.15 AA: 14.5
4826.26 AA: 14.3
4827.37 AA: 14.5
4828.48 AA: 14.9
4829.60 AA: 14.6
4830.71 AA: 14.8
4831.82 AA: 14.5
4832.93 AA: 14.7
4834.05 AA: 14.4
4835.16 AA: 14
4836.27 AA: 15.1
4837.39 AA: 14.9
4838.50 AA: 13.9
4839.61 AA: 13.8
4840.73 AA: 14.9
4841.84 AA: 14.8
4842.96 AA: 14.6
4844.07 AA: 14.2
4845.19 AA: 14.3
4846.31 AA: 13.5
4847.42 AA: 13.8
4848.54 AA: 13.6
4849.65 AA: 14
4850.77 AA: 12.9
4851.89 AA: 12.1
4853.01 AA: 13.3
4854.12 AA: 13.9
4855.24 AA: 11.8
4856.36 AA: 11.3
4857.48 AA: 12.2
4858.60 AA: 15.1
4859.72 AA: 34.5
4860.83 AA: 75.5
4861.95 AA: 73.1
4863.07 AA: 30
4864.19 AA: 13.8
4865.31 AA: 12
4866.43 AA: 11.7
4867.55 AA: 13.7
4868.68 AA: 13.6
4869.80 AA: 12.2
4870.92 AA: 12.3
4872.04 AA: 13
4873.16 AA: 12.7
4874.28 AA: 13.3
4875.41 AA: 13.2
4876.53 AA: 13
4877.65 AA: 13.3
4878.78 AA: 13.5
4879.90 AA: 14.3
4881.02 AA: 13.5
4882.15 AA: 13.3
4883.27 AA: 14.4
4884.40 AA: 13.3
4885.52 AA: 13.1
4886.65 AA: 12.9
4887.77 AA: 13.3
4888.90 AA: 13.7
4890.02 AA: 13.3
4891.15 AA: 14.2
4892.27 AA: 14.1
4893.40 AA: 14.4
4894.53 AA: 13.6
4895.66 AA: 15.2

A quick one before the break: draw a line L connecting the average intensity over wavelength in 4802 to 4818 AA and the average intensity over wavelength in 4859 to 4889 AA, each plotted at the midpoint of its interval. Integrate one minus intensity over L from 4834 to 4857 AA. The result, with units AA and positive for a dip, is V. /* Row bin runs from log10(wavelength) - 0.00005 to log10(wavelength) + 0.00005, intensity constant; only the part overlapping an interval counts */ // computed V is 4.7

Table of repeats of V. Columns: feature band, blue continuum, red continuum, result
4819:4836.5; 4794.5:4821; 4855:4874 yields 3.03 AA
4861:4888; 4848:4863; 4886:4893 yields 2.28 AA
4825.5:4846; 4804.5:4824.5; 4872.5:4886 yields -0.20 AA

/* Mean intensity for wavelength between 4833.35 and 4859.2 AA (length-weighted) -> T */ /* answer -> 13.8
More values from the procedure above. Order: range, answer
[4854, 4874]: 21.8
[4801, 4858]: 14.3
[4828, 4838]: 14.6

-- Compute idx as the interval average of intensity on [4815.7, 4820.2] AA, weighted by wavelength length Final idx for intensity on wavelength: 15.3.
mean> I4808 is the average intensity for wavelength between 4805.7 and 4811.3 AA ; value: 14.9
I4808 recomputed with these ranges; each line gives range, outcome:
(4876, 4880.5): 13.5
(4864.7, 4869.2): 12.7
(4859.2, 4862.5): 61.5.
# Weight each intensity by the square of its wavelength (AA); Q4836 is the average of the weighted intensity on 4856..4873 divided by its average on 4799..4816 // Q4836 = 1.63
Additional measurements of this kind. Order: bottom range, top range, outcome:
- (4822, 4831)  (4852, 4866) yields 1.81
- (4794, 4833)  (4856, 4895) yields 1.24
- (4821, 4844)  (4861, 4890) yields 1.19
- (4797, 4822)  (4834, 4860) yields 0.99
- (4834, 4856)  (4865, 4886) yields 0.96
